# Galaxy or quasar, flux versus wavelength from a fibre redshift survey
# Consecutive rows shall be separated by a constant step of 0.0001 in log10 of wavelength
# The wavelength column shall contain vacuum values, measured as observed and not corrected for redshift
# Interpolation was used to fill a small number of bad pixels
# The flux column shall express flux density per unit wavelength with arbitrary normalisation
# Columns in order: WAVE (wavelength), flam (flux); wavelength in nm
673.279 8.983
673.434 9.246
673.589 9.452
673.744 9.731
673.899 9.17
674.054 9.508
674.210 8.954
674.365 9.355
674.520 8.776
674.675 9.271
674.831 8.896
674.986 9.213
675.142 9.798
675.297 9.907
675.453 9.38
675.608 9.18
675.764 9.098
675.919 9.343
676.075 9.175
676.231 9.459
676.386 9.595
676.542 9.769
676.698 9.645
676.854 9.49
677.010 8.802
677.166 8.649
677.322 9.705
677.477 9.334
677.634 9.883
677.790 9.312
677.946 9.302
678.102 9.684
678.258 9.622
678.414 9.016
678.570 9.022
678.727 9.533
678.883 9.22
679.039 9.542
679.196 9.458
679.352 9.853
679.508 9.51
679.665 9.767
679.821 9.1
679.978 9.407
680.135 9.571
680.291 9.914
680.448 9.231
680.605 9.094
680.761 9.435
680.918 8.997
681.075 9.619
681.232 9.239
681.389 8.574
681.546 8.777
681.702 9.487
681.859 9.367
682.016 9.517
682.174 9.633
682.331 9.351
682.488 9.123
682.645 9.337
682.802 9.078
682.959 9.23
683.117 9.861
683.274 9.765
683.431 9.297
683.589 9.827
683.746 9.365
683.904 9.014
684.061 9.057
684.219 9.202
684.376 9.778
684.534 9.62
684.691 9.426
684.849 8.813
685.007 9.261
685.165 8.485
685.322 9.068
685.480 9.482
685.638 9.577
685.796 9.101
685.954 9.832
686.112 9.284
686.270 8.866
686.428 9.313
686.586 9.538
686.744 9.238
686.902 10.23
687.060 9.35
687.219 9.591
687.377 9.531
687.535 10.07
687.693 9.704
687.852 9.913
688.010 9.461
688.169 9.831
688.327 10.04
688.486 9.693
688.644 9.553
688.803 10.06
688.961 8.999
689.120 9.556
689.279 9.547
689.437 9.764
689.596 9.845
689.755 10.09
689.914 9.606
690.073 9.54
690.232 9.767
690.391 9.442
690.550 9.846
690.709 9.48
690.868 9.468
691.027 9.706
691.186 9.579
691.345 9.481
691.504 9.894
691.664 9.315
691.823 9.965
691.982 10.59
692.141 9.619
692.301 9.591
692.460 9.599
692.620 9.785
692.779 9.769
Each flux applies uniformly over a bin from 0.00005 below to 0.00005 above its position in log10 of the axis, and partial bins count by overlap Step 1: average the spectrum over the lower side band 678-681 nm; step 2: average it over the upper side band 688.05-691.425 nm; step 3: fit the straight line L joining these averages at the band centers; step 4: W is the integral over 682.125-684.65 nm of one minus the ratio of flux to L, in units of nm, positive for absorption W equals 0.03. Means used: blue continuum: 9.42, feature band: 9.41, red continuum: 9.66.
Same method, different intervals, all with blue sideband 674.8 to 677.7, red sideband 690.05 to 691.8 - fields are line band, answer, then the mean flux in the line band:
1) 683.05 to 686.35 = 0.06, 9.33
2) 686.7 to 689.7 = -0.04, 9.69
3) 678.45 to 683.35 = 0.05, 9.37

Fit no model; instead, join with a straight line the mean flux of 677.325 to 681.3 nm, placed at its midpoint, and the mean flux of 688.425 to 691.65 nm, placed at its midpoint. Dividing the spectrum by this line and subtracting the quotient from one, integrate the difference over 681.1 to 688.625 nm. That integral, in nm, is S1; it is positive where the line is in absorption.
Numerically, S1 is 0.101 nm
